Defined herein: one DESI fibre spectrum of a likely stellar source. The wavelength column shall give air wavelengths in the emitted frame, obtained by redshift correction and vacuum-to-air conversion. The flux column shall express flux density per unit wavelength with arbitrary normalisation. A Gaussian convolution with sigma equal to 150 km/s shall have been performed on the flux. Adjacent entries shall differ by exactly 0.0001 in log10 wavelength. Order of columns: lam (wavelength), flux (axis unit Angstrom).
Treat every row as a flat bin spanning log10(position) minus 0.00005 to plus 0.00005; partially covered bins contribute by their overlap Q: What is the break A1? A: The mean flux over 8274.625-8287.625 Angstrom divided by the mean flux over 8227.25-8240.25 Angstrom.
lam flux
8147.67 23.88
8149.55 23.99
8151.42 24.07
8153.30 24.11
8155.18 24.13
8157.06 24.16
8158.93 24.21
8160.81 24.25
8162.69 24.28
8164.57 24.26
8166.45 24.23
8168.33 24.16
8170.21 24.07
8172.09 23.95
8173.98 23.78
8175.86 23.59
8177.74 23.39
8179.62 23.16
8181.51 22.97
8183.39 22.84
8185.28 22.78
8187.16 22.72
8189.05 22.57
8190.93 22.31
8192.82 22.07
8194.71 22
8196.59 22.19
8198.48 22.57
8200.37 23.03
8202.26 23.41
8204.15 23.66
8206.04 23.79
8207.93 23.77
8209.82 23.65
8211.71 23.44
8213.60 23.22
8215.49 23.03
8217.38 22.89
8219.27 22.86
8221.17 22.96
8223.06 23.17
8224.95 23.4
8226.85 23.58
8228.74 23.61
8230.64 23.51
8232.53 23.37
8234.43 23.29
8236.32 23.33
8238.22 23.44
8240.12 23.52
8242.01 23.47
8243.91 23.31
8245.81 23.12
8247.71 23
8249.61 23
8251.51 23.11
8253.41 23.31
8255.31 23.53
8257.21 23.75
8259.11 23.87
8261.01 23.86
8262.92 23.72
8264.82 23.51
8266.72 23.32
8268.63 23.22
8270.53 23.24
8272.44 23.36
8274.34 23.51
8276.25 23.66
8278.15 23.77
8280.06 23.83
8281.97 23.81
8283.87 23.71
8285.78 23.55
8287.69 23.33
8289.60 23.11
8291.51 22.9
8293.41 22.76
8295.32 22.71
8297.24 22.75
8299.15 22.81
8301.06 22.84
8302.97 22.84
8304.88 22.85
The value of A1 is 1.01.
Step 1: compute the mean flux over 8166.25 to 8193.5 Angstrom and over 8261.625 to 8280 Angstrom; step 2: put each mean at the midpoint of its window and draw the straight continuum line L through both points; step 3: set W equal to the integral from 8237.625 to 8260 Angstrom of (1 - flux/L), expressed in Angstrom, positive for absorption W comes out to 0.1 Angstrom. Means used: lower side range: 23.2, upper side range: 23.5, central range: 23.4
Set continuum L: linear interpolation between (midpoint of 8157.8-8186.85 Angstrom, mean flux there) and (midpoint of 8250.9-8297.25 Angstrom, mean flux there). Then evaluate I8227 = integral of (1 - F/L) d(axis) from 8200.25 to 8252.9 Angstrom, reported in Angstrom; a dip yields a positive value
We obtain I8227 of 0.5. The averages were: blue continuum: 23.7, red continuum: 23.4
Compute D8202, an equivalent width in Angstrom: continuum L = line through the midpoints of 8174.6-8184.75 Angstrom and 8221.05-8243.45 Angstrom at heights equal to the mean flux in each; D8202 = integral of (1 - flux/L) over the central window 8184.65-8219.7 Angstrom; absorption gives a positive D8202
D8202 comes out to 0.5 Angstrom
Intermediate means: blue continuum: 23.2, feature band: 23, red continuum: 23.4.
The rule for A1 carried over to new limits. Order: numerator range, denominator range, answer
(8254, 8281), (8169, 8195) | 1.02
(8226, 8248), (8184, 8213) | 1.02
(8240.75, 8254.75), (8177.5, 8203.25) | 1.02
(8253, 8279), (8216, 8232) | 1.01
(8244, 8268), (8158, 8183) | 0.98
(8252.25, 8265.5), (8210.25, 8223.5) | 1.02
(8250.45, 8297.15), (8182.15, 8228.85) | 1.02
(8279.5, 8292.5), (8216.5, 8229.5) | 1.01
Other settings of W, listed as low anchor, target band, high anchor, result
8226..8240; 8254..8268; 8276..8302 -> -0.17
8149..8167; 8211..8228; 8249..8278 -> 0.43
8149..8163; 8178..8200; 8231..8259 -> 1.16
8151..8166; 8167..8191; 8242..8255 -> 0.66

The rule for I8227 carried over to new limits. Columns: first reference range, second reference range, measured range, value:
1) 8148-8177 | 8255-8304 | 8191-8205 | 0.7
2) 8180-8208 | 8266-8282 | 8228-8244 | -0.2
